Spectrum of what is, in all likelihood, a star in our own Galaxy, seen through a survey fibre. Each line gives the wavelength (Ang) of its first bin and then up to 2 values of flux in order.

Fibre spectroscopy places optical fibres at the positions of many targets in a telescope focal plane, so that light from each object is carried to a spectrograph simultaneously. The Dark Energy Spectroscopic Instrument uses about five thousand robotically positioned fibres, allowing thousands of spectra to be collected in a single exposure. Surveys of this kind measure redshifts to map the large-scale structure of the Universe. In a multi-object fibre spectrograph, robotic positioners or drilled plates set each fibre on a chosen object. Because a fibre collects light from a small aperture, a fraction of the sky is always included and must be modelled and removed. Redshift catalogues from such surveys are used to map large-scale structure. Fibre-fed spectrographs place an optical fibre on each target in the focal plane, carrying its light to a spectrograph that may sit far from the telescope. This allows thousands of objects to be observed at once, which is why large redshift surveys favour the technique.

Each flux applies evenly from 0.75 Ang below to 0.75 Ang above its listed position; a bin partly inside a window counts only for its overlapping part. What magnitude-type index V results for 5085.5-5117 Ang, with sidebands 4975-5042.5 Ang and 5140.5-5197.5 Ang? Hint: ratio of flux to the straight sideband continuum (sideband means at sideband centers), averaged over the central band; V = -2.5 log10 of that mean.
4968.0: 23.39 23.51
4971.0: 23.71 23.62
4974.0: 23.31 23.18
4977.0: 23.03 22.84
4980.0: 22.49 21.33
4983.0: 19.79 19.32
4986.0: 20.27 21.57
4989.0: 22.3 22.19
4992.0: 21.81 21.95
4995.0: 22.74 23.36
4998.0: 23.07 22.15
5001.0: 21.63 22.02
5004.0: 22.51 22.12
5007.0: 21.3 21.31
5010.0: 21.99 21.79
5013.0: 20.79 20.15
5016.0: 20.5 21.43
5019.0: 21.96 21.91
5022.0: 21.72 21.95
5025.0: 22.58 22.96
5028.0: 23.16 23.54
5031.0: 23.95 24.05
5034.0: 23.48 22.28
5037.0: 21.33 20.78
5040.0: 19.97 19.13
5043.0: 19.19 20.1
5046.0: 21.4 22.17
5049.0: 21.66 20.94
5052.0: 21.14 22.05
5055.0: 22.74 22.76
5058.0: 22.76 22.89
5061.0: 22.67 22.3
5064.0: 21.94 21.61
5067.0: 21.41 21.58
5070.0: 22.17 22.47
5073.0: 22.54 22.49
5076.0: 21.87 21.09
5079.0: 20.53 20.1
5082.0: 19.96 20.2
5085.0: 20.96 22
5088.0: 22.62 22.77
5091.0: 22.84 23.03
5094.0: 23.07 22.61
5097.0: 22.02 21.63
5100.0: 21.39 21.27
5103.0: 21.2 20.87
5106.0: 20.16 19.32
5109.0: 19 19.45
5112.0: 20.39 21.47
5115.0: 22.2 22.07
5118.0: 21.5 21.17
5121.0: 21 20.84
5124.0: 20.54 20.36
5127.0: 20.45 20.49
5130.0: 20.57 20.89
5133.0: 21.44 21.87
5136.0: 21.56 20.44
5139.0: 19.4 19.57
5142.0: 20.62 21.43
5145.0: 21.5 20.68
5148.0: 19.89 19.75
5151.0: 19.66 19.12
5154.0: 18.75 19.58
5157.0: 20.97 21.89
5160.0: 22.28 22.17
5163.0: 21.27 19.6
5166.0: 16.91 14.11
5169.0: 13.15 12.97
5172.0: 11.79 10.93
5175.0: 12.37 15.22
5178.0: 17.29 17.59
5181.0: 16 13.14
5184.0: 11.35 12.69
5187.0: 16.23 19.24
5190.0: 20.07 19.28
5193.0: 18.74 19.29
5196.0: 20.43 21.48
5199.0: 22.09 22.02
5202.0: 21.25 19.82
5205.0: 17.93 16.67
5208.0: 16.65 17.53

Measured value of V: -0.10 mag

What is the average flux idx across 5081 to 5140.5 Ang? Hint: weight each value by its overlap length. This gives 21.1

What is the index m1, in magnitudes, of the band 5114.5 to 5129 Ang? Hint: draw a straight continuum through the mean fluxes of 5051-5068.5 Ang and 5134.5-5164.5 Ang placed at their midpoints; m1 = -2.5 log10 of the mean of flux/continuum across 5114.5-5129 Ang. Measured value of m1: 0.00 mag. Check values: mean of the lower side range 22.2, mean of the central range 21.1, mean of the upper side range 20.6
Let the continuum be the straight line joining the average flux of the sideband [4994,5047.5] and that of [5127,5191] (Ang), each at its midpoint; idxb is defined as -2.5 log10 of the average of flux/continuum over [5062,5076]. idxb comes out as -0.07 mag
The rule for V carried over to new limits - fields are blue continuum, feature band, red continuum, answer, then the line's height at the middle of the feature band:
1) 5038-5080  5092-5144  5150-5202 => -0.074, 19.6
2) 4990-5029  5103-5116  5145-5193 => -0.074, 19.1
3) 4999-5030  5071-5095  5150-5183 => -0.107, 19.8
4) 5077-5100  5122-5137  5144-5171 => -0.036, 20.2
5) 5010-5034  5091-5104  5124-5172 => -0.069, 20.7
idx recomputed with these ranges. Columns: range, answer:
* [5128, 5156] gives 20.4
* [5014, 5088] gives 21.7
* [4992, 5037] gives 22.2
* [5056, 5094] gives 21.9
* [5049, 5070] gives 22.1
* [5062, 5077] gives 22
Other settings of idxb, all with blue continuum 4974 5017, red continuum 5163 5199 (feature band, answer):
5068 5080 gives -0.12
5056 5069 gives -0.12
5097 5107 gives -0.13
